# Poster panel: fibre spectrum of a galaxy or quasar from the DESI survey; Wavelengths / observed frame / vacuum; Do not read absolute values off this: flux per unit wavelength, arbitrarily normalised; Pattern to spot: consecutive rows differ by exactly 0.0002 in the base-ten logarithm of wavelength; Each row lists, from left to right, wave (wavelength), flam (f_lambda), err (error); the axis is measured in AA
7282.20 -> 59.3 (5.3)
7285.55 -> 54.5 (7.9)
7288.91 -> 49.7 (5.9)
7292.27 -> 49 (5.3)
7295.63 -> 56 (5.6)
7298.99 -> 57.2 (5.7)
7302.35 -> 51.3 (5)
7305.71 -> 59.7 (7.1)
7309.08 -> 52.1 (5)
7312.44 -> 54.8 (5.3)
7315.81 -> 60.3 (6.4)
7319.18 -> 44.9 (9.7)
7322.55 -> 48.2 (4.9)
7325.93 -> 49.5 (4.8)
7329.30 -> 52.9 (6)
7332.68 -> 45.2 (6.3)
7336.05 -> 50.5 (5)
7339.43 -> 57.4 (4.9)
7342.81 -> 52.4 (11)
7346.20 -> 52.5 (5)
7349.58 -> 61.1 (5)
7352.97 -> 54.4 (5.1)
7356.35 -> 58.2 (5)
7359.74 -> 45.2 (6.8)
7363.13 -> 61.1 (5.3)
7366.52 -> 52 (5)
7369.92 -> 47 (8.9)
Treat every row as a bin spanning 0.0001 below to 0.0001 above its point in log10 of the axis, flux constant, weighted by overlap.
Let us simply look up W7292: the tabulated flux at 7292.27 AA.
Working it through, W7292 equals 49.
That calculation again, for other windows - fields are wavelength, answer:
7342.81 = 52.4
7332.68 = 45.2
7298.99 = 57.2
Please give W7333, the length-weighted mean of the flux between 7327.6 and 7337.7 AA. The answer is 49.6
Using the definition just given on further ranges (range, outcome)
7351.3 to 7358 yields 56.4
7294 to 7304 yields 54.9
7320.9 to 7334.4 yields 49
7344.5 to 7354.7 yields 56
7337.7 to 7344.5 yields 54.9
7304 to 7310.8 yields 55.9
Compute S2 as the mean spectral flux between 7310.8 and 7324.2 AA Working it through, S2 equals 52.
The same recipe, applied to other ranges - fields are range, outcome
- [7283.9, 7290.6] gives 52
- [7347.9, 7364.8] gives 56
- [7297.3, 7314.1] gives 55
